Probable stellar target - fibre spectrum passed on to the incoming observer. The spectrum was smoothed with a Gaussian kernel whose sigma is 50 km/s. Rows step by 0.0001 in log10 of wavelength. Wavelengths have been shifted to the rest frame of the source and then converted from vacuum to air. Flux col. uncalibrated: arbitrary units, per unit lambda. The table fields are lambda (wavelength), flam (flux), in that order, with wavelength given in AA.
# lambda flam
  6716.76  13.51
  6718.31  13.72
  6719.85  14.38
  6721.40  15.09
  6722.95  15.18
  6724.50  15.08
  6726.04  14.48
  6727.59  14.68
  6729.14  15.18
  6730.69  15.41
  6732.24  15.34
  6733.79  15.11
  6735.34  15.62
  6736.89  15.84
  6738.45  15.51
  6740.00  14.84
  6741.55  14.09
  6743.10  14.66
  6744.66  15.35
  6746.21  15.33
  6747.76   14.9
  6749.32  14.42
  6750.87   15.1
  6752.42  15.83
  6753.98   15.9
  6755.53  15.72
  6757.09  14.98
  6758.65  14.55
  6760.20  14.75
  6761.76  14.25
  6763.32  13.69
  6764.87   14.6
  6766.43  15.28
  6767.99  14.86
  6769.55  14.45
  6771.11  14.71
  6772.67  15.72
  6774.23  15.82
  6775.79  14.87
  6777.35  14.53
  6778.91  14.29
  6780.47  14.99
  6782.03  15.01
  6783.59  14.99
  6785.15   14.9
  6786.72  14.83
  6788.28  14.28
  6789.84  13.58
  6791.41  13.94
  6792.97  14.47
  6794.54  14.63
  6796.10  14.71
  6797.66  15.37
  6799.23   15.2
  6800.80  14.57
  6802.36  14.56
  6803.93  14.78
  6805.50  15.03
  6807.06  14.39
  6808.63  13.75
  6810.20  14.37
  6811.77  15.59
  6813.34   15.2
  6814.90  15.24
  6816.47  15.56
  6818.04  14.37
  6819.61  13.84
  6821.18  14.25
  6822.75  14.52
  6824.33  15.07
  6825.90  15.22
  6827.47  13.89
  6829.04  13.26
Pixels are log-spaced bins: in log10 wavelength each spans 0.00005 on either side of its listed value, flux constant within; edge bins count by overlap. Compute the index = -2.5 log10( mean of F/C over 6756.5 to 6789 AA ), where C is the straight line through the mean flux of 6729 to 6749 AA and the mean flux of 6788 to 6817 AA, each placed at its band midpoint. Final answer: 0.01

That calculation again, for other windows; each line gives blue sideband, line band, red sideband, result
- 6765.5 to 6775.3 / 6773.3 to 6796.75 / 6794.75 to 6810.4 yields 0.02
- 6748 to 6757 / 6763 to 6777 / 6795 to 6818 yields 0.02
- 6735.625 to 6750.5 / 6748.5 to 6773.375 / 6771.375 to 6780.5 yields 0.01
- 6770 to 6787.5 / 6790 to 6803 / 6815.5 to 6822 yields 0.01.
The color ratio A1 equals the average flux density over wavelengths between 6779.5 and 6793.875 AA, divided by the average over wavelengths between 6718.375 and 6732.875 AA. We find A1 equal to 0.97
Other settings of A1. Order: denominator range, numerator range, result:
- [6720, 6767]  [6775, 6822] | 0.98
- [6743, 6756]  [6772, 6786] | 0.98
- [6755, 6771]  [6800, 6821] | 1.00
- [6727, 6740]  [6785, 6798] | 0.95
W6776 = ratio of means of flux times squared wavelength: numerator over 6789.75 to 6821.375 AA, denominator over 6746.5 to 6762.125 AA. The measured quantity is 0.99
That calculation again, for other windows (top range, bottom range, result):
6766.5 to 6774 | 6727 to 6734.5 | 1.00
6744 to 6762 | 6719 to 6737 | 1.01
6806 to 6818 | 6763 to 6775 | 1.01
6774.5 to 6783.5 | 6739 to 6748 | 1.01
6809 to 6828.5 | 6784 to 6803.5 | 1.02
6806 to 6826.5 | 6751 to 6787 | 1.00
